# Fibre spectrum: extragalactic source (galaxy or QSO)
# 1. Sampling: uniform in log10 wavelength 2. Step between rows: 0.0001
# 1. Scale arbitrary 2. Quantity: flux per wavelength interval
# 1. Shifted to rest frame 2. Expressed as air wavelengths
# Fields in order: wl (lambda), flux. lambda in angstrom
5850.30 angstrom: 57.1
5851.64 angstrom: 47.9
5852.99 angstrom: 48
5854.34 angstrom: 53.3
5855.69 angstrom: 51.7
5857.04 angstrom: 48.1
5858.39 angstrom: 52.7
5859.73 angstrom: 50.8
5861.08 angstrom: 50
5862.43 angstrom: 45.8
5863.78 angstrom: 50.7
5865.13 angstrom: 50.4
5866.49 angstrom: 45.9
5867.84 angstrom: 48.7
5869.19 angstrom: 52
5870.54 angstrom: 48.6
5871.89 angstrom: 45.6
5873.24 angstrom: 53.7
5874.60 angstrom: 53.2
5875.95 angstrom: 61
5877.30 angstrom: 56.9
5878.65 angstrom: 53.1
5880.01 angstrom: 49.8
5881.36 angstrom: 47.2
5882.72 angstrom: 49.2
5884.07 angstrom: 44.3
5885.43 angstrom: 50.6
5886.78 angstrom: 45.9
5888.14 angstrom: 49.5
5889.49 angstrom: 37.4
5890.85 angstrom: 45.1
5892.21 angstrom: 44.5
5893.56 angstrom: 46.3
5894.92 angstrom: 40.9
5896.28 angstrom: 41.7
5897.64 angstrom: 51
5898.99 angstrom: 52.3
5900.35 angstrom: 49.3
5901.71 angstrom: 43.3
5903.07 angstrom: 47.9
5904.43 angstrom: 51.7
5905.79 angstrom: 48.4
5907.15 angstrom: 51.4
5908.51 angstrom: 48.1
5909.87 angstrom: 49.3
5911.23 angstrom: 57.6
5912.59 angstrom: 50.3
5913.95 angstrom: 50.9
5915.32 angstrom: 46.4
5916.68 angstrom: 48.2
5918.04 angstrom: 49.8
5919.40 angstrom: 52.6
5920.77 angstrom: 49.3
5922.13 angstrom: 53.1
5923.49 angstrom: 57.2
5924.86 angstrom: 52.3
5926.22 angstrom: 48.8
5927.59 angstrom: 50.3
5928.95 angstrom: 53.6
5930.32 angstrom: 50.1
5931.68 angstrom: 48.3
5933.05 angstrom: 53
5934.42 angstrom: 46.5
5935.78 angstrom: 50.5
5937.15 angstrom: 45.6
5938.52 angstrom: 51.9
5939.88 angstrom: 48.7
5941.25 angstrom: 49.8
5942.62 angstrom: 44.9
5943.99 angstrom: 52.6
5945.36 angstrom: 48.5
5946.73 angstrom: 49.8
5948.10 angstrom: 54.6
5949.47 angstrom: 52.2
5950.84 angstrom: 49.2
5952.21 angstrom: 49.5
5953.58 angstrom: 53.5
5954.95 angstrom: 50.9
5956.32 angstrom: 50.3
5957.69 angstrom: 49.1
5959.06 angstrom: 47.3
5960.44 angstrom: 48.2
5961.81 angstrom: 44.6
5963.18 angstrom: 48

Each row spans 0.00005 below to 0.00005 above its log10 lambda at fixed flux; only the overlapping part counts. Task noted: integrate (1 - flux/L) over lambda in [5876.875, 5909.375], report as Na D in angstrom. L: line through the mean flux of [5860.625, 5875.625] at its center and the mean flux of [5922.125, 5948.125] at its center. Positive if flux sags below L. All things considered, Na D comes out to 1.49 angstrom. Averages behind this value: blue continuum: 49.8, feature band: 47.7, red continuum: 50.3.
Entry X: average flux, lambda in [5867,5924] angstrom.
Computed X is 49.3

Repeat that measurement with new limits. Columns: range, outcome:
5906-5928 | 50.9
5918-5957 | 50.6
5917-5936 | 51.1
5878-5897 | 46.1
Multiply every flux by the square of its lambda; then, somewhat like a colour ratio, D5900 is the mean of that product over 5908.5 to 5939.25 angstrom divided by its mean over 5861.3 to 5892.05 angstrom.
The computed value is 1.05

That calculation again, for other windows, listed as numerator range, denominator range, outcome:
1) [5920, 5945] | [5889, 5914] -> 1.06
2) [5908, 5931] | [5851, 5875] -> 1.05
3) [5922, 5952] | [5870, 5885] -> 1.01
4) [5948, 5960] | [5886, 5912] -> 1.08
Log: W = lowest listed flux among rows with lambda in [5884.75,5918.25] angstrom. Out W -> 37.4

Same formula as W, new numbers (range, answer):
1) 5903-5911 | 47.9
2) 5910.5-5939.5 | 45.6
